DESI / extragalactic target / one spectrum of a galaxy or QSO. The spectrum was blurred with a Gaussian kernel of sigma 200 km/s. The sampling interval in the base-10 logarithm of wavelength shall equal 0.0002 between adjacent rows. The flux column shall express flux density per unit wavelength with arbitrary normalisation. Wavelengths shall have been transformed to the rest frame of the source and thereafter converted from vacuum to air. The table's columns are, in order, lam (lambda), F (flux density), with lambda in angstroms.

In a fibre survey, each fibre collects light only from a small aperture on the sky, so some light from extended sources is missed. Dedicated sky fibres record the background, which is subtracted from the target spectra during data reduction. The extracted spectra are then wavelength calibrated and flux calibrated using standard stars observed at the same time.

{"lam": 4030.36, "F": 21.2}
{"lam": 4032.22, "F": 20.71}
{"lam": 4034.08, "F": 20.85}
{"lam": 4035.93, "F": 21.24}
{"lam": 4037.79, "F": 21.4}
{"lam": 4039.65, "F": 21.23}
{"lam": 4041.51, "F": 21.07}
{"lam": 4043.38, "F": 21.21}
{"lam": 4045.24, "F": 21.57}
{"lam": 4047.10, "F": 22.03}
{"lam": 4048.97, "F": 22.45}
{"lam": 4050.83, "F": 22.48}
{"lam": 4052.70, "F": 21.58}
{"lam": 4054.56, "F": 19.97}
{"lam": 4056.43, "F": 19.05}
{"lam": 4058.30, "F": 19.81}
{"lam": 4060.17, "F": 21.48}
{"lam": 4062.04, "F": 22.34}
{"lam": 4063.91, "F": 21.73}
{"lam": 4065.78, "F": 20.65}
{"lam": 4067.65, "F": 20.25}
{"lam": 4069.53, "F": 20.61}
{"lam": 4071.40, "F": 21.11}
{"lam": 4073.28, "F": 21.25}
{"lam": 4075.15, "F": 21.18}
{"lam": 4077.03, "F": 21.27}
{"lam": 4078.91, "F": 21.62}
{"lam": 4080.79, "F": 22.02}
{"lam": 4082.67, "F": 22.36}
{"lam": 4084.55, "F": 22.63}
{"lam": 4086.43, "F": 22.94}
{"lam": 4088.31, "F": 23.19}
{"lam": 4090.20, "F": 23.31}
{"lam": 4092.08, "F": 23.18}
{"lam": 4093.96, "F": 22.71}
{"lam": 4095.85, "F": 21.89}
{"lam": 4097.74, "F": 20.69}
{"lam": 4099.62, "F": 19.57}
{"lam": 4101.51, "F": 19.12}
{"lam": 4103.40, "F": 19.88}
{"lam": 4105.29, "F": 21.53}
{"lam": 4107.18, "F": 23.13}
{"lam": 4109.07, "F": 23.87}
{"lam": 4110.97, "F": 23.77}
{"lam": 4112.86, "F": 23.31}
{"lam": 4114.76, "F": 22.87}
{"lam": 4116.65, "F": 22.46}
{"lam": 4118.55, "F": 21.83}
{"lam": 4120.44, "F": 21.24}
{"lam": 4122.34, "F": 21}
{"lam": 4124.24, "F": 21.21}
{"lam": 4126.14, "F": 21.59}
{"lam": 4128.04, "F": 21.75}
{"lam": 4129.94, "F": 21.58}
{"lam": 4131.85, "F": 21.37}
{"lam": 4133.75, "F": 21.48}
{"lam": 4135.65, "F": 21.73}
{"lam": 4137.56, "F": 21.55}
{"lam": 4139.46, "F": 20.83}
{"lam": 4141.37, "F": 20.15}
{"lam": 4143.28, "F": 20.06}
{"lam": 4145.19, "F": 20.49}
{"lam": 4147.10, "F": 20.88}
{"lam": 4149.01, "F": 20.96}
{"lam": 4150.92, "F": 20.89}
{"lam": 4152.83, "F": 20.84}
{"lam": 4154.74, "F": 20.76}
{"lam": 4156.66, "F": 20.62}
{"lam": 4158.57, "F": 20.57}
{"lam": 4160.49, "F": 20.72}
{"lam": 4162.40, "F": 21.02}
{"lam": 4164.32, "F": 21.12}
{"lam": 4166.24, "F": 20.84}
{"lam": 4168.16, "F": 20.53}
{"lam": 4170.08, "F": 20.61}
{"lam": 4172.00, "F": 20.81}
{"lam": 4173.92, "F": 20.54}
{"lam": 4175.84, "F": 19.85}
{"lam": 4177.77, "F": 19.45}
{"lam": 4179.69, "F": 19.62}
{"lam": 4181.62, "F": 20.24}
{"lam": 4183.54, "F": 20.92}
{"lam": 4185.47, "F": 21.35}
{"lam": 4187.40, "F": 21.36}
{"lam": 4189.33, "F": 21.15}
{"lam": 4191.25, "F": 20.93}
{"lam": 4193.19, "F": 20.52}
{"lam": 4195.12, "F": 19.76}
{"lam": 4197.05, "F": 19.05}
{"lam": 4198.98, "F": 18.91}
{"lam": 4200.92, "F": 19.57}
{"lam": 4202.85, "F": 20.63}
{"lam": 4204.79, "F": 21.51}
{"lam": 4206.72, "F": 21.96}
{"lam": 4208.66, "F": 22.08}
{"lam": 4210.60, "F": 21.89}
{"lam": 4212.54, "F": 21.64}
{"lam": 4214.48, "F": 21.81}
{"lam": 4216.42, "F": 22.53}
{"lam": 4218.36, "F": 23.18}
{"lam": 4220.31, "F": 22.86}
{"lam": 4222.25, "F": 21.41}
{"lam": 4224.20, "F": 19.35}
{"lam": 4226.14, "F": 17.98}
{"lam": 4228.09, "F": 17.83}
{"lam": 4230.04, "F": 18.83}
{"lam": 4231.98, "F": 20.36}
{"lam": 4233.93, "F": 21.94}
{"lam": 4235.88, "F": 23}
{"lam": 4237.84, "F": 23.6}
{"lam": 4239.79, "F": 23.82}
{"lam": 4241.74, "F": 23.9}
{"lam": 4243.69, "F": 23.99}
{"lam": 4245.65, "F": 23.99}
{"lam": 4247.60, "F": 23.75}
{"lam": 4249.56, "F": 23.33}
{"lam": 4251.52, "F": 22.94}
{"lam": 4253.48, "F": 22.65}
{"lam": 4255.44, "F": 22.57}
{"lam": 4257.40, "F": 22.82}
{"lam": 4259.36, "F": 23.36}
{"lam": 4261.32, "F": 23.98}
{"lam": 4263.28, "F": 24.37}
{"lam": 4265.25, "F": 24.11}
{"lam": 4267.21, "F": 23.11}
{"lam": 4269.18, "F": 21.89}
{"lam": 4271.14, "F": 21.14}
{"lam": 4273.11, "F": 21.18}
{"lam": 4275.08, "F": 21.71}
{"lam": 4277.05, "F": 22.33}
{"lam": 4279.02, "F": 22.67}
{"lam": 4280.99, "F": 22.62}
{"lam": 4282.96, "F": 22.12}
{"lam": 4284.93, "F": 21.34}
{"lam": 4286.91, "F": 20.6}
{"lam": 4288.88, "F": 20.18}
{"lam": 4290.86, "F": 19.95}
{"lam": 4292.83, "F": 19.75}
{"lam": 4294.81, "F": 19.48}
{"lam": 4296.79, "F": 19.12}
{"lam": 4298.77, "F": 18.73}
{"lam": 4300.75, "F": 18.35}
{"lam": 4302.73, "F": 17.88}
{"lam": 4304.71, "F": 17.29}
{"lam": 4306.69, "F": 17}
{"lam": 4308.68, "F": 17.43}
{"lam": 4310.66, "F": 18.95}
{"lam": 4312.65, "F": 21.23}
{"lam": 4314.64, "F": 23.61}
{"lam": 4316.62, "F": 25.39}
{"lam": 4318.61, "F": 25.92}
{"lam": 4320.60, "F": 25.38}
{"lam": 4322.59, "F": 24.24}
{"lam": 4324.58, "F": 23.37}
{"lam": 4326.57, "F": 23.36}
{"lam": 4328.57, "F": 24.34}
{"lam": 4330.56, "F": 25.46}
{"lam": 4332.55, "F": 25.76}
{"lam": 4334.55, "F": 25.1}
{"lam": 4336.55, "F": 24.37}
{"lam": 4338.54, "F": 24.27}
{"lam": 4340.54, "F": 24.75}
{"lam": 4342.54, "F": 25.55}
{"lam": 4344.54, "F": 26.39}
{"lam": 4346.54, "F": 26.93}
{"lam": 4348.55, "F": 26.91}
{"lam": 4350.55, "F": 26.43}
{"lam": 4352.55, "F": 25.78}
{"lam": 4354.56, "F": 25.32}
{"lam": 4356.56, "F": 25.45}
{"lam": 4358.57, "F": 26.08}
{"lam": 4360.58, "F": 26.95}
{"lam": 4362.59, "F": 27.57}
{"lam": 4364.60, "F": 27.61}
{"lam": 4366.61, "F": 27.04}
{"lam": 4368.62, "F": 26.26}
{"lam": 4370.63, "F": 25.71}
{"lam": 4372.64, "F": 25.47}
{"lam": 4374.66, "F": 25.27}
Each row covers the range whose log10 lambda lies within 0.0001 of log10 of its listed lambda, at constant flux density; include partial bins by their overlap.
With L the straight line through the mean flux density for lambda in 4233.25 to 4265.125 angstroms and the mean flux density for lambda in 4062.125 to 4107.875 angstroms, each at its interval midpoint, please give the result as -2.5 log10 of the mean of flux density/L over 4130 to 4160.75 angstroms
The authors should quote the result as 0.07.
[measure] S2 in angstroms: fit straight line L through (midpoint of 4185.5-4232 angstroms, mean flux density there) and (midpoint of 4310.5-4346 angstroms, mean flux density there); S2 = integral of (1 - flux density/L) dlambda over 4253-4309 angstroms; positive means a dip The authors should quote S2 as 4.61 angstroms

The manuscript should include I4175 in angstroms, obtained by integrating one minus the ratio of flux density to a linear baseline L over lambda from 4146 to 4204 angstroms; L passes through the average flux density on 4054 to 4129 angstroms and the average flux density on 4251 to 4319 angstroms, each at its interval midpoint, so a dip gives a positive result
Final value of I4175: 2.7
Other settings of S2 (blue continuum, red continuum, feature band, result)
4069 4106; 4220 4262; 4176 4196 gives 1.3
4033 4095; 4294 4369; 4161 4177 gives 1.3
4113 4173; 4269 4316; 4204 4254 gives -3.3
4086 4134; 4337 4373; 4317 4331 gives 0.6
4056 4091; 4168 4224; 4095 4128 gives -0.6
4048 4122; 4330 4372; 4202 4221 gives 1.4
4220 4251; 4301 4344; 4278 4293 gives 0.8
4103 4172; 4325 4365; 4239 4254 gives 0.0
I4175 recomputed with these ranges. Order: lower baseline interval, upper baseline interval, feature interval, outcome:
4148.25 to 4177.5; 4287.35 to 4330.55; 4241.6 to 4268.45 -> -3.2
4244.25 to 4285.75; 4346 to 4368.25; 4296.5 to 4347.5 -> 4.9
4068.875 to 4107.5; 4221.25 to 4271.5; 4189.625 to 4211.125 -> 1.5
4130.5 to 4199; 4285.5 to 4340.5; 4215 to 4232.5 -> 0.5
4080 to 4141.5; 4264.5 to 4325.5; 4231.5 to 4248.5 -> -1.4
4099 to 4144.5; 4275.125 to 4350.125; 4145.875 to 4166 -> 0.8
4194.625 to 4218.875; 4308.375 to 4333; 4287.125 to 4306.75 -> 3.5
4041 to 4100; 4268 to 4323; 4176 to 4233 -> 1.5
